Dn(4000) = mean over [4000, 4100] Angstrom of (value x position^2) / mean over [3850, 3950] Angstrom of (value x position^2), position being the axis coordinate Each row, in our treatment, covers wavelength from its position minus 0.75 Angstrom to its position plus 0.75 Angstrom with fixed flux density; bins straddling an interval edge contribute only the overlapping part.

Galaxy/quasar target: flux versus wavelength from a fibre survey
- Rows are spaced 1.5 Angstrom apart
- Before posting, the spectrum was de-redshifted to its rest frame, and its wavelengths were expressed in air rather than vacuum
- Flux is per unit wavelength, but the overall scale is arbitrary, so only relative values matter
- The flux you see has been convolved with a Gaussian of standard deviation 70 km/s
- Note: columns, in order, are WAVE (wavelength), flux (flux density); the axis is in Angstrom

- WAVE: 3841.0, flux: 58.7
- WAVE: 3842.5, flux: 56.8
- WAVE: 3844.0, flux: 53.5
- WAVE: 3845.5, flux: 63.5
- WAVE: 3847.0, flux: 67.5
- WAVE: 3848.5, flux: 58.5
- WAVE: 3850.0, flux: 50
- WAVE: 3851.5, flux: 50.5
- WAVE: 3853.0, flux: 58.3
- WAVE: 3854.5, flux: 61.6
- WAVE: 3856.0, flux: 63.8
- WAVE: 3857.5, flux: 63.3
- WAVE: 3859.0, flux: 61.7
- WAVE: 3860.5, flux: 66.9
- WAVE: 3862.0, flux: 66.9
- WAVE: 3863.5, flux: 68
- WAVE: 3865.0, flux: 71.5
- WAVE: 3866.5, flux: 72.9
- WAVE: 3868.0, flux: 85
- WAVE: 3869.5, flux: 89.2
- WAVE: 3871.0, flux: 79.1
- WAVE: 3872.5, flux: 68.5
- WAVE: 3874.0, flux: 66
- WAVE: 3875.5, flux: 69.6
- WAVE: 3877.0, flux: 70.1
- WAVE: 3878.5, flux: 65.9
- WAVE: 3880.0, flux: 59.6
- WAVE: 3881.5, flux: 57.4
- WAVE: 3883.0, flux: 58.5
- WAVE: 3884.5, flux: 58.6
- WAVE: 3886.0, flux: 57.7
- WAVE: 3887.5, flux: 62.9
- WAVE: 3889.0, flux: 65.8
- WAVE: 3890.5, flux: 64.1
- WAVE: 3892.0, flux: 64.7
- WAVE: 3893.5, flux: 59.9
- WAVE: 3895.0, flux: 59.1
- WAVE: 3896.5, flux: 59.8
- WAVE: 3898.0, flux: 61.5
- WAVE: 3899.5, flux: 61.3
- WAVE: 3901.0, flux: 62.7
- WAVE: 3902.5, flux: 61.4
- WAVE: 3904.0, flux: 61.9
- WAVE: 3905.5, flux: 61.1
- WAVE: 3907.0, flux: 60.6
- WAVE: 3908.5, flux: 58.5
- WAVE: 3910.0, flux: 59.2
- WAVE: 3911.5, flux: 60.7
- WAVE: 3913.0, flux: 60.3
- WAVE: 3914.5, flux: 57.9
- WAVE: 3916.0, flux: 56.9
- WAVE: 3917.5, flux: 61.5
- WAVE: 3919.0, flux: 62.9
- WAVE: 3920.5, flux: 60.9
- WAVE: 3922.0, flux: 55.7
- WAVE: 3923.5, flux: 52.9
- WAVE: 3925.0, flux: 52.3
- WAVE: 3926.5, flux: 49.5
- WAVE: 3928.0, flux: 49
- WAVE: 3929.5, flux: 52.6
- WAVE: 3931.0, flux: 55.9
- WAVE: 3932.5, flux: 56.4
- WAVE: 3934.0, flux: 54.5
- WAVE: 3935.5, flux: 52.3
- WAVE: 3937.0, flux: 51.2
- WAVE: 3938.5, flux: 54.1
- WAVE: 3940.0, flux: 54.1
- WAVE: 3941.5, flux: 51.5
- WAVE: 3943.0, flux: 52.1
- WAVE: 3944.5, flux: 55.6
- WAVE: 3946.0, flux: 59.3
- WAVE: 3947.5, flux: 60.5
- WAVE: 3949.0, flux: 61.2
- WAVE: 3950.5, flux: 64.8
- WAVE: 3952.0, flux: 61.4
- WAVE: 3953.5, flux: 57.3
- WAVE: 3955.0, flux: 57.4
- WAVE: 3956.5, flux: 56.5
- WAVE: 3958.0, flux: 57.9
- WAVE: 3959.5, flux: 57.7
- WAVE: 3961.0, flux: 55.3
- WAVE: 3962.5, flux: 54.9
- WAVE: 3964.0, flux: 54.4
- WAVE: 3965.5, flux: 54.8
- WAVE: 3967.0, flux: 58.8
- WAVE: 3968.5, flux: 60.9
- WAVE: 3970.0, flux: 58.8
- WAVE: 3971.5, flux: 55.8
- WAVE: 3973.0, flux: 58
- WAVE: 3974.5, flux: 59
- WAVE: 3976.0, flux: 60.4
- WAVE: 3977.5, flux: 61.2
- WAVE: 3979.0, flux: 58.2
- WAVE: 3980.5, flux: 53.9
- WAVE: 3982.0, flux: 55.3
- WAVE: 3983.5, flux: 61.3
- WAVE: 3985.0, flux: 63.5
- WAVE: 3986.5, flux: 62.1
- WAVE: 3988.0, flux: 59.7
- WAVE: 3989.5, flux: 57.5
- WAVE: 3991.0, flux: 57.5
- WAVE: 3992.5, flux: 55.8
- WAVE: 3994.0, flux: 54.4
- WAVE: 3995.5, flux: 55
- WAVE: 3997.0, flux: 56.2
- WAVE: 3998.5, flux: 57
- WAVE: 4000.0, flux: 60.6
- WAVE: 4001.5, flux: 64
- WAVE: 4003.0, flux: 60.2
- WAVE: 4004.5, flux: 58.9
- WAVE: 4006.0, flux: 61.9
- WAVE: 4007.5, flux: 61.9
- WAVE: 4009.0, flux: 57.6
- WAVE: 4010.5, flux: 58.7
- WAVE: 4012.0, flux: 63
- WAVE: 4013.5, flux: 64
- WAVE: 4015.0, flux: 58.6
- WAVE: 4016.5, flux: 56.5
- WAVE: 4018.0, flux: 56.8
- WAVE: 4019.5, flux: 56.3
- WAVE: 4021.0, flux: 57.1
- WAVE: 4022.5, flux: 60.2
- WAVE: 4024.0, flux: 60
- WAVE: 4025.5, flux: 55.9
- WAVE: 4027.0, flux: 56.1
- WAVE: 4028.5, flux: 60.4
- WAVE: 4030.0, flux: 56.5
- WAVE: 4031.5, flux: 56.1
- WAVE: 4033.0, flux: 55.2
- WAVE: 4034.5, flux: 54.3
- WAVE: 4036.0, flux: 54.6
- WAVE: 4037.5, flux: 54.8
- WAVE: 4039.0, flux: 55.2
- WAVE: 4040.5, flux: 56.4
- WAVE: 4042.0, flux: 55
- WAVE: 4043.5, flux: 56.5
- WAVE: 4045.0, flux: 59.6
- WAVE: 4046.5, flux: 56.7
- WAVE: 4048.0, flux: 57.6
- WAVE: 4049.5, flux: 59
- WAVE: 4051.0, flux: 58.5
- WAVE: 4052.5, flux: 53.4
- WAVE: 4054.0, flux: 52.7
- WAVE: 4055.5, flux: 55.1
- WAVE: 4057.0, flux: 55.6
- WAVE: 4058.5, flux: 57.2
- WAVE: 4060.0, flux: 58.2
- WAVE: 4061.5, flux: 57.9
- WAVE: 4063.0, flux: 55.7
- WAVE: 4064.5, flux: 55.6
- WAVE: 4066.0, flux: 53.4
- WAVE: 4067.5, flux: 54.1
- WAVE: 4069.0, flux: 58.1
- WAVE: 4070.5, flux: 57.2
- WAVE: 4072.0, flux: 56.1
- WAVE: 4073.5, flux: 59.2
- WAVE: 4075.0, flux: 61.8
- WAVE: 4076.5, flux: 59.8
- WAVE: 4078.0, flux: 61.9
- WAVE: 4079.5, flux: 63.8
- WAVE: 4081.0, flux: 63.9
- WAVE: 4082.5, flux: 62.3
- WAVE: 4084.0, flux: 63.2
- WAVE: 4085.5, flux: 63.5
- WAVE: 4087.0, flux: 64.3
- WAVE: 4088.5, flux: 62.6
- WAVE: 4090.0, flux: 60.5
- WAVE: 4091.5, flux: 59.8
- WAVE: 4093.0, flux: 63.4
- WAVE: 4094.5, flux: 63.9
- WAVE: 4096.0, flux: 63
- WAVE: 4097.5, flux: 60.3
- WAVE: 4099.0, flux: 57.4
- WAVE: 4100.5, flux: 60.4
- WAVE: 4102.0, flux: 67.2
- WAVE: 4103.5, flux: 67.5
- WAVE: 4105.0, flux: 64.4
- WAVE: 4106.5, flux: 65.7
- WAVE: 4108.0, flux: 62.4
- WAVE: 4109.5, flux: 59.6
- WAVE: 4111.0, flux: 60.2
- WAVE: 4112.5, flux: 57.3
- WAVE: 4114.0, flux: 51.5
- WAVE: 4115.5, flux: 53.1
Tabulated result 1.0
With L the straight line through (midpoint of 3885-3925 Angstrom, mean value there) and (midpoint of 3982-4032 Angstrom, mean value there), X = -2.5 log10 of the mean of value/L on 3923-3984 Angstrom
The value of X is 0.06 mag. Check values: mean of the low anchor 60.3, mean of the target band 56.3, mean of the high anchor 58.8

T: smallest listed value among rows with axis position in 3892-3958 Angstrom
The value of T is 49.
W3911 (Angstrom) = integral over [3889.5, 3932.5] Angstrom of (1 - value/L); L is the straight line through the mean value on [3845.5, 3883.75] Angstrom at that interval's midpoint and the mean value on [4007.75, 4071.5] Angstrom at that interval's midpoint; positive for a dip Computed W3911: 3.3 Angstrom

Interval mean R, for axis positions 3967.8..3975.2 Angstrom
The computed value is 58.5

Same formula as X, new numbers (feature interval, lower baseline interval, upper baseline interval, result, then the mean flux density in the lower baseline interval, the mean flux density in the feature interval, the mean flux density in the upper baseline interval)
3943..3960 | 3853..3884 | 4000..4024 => 0.08 mag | 68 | 58.8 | 59.8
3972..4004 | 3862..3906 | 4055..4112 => 0.08 mag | 65.7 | 58.6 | 60.4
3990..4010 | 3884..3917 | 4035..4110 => 0.03 mag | 60.8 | 58.5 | 59.3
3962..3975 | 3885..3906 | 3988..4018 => 0.05 mag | 61.7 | 57.3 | 58.9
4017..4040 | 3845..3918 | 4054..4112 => 0.08 mag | 63.5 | 56.6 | 60.3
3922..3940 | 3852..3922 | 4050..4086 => 0.18 mag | 63.9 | 53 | 58.2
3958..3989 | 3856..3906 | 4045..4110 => 0.08 mag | 65.5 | 58.2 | 59.9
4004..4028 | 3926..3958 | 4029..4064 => -0.06 mag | 55.7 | 59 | 56.2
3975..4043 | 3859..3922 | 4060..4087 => 0.05 mag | 64.2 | 58.1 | 59.4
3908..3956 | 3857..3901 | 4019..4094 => 0.13 mag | 66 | 56.6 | 58.1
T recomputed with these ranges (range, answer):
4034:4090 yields 52.7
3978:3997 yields 53.9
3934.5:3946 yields 51.2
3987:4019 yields 54.4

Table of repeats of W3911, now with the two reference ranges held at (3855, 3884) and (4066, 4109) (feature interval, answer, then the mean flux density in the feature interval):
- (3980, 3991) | 1.0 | 59.1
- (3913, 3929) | 2.6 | 56.1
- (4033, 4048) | 1.7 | 56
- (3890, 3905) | 1.3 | 61.6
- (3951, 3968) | 2.2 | 57.1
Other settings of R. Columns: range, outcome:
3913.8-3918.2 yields 58.7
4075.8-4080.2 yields 61.8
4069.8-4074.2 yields 57.5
